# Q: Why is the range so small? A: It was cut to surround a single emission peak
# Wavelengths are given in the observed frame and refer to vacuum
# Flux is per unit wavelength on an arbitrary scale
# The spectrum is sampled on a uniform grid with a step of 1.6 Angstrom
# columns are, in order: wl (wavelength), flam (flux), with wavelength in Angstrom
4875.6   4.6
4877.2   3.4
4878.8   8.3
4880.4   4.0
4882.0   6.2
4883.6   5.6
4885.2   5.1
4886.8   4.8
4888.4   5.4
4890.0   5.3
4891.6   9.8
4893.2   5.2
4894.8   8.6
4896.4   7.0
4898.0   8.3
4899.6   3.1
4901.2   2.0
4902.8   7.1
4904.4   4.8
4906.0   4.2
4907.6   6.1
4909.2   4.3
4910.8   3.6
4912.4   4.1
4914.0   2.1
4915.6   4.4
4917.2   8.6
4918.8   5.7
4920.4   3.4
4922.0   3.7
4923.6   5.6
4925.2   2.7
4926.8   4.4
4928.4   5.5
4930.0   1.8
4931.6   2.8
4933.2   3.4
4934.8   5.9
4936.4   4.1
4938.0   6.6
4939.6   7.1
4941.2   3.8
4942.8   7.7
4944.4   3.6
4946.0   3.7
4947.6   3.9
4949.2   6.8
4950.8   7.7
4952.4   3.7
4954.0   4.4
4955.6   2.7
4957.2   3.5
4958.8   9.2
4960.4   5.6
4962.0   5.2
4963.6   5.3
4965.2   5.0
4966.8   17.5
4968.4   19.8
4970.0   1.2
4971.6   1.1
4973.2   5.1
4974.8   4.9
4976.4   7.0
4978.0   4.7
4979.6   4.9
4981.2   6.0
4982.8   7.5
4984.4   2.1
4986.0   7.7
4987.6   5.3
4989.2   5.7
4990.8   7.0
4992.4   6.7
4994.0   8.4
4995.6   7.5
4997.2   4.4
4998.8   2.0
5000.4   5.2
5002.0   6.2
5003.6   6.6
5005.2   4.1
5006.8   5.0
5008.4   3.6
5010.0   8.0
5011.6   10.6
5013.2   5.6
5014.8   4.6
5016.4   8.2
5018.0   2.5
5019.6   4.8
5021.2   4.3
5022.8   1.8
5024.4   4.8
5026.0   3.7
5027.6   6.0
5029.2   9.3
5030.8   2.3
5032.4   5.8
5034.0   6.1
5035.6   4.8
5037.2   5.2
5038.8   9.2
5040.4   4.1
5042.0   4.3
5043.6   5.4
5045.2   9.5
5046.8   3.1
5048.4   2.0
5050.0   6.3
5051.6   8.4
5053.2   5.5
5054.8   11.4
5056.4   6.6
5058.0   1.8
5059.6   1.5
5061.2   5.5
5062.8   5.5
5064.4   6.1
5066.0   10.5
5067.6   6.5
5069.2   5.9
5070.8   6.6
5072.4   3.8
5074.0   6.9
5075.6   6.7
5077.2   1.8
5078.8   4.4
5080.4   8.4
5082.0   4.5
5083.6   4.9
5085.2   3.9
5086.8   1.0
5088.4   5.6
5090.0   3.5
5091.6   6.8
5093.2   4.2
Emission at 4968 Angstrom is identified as H-gamma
